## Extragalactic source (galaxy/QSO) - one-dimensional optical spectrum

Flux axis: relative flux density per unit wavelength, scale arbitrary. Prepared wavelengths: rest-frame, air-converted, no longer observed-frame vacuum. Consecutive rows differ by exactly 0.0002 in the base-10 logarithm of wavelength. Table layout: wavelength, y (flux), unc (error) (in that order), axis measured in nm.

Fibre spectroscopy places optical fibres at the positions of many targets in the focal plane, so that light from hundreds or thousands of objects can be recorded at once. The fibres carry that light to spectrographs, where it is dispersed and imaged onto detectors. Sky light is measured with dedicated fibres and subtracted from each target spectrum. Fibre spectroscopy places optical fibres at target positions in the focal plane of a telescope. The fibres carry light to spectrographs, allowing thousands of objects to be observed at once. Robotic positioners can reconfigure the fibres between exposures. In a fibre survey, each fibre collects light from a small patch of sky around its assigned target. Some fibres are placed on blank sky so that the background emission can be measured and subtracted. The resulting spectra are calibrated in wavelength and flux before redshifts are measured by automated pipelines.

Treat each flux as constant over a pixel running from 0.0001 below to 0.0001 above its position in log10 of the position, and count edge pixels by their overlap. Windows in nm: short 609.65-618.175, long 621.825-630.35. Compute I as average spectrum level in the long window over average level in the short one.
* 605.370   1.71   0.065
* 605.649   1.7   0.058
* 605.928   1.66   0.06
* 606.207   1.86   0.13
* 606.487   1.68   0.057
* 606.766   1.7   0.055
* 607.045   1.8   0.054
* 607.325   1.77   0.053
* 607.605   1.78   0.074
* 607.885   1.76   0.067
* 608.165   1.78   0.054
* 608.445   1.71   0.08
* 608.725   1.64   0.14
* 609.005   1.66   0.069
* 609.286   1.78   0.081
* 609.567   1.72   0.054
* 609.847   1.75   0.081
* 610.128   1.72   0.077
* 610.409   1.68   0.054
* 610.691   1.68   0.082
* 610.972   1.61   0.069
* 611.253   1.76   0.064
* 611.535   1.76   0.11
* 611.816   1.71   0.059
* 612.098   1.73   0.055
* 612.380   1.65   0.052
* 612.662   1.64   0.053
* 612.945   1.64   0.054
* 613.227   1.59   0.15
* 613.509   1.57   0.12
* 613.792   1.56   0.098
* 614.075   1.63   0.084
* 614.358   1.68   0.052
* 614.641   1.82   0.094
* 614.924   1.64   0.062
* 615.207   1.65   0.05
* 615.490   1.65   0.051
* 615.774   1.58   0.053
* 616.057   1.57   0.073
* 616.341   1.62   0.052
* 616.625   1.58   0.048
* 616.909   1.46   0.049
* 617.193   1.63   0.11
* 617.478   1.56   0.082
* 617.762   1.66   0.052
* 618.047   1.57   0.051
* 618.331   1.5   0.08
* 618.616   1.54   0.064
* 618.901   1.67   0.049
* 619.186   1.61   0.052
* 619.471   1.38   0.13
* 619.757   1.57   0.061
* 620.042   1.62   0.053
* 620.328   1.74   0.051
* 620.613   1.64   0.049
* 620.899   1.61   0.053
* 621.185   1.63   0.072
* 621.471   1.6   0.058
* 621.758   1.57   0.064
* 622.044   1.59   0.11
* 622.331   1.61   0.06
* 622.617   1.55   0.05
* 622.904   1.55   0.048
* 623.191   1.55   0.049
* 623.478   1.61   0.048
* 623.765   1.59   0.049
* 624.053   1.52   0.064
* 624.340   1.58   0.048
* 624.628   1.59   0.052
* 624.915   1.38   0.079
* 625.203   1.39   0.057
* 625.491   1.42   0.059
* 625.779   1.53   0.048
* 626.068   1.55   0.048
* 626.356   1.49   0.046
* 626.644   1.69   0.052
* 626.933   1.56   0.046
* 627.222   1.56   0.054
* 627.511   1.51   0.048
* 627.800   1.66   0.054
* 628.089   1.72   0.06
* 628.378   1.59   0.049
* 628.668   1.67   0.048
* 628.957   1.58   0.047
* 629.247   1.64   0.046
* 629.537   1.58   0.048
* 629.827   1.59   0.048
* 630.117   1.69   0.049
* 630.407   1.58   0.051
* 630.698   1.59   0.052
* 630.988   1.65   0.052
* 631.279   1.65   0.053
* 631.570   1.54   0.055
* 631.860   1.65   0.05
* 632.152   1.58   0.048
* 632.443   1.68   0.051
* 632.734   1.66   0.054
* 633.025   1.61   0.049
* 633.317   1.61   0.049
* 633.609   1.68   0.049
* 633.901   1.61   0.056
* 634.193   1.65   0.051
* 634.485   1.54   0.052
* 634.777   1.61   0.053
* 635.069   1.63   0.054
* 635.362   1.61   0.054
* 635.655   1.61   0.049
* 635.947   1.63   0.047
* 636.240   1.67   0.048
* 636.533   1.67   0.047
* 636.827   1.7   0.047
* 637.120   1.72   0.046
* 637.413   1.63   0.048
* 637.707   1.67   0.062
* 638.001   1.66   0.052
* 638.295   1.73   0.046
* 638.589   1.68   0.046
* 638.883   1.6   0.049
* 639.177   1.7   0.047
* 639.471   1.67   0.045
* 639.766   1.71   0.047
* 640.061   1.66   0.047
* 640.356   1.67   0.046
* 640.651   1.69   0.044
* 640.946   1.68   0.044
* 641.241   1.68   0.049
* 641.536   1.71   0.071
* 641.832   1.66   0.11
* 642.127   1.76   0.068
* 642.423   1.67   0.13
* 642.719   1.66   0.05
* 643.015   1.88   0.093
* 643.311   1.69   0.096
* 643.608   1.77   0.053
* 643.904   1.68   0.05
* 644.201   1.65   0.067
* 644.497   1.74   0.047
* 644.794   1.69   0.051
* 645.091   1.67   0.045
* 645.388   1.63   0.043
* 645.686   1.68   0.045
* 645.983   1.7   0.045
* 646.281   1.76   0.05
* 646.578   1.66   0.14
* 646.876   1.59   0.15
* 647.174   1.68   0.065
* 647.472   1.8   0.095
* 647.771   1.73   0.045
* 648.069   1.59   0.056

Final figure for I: 1.0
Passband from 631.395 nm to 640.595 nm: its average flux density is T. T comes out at 1.65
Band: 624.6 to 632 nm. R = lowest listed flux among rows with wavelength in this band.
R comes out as 1.38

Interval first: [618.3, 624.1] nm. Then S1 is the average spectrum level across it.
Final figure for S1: 1.59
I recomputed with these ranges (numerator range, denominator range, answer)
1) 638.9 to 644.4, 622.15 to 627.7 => 1.10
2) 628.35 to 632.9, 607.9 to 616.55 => 0.97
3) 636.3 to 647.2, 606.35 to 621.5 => 1.02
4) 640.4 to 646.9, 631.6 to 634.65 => 1.05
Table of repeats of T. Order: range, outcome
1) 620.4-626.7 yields 1.56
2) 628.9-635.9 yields 1.62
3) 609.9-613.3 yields 1.68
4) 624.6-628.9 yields 1.55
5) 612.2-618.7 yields 1.61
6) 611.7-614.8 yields 1.66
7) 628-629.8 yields 1.62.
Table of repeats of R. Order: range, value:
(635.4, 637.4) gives 1.61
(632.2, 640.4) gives 1.54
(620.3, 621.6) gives 1.6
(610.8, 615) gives 1.56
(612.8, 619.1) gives 1.46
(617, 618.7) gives 1.5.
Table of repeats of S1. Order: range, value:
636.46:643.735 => 1.69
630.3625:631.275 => 1.62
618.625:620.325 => 1.58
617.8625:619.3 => 1.58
